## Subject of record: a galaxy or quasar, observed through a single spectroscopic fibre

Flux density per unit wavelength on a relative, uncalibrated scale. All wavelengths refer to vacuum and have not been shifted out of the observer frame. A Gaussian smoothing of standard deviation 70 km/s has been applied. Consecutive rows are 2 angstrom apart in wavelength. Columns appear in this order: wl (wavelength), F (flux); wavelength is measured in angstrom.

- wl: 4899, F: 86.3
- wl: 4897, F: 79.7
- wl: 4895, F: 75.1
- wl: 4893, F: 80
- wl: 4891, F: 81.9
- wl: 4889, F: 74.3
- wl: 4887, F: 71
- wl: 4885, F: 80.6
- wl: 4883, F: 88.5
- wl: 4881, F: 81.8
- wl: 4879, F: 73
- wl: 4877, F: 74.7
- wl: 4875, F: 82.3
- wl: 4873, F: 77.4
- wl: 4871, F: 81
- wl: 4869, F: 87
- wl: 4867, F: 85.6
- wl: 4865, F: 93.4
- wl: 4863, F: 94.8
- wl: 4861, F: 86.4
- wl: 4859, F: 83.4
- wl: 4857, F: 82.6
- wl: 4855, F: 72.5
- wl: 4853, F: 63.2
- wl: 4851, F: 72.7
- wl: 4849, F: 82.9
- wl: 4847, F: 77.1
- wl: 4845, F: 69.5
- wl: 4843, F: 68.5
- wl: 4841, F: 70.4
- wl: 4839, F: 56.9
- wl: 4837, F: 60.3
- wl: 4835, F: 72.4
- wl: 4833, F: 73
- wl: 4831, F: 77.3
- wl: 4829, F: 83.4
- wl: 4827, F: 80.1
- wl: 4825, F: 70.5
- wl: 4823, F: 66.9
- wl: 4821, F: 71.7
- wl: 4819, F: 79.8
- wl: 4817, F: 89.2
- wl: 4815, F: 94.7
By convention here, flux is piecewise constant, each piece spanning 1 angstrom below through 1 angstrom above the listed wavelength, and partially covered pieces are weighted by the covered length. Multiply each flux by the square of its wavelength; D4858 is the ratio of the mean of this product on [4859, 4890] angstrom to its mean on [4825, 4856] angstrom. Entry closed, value 1.2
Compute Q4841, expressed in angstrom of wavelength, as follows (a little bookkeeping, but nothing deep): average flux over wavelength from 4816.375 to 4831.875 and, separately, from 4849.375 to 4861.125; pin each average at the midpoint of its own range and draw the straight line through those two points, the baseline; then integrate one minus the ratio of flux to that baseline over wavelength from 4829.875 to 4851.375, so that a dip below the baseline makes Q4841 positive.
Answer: 1.6 angstrom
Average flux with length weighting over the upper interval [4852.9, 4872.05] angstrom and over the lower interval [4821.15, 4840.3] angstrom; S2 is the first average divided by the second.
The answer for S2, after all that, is 1.18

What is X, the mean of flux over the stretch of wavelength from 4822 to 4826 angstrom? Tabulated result 68.7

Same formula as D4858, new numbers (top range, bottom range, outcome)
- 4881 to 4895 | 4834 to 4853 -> 1.16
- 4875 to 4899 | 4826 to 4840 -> 1.12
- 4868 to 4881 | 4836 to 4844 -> 1.26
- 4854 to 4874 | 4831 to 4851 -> 1.21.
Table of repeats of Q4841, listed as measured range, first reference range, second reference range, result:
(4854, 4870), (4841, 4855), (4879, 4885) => -1.9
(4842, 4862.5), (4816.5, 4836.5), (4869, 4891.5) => 0.3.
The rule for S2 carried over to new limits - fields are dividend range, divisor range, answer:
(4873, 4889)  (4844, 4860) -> 1.04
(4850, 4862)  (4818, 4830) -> 1.02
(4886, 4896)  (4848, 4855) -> 1.05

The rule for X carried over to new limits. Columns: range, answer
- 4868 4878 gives 80.5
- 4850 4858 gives 72.8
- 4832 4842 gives 66.6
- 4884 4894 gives 77.6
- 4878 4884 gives 81.1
